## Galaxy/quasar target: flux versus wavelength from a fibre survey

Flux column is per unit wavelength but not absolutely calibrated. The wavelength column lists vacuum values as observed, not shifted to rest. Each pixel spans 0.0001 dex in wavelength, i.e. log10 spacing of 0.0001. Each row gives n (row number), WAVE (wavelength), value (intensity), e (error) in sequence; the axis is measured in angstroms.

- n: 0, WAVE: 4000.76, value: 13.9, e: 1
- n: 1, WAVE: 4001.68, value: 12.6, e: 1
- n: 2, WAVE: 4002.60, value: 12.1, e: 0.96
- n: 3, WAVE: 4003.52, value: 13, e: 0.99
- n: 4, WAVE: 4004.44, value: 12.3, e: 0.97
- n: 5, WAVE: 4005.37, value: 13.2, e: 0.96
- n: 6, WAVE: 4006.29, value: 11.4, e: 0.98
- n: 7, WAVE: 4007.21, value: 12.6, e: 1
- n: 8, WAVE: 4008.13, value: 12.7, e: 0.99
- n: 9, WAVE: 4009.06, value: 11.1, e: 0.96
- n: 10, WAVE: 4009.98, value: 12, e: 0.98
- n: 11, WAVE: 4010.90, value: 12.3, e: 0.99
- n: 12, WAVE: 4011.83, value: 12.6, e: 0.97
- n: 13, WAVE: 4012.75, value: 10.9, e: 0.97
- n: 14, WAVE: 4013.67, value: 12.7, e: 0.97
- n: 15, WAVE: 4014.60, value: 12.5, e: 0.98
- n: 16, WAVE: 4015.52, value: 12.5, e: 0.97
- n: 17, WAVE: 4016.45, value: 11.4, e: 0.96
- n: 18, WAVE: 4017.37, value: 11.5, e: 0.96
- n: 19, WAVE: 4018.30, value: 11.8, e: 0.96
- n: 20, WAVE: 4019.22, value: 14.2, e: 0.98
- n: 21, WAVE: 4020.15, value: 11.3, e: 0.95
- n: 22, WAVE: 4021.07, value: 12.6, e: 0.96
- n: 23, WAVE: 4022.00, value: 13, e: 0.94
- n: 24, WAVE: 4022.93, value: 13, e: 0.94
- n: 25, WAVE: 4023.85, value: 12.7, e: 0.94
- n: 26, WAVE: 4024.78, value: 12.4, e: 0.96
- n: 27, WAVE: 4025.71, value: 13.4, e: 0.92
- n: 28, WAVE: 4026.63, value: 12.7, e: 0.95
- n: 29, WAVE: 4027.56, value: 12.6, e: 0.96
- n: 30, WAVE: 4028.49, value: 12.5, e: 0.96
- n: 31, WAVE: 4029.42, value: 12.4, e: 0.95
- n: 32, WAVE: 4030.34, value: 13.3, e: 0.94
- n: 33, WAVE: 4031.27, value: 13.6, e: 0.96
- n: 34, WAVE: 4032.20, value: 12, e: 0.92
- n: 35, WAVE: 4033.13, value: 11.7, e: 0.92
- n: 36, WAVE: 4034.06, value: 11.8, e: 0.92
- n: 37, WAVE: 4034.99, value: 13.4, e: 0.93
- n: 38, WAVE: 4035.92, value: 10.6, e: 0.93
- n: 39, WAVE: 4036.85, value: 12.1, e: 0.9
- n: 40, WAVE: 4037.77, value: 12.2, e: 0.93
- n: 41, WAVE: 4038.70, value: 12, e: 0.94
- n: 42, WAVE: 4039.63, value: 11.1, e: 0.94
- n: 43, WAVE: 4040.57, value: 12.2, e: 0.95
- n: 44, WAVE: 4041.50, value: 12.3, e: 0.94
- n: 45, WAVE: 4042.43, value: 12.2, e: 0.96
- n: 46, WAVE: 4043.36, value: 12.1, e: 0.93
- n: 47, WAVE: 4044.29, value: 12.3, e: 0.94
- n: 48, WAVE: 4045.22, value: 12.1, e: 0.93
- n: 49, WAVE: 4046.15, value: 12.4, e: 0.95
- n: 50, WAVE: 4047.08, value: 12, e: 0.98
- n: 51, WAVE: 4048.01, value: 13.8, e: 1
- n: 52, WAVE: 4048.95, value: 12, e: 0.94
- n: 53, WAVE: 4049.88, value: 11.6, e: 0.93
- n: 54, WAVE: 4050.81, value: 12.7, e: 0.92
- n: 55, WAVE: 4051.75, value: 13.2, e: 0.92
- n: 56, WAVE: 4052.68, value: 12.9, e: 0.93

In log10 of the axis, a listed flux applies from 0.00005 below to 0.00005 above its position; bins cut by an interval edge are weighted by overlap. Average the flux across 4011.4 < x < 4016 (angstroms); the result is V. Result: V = 12.2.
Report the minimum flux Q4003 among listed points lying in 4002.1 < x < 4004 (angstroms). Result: 12.1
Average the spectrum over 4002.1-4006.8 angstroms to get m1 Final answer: 12.4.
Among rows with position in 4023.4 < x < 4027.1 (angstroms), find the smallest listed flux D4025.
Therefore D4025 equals 12.4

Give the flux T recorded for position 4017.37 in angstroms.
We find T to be 11.5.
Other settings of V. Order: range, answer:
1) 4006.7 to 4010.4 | 12.1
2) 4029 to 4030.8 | 12.9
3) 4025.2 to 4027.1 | 13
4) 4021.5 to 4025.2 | 12.8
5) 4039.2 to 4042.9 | 11.9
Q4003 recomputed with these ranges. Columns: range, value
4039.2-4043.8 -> 11.1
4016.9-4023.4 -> 11.3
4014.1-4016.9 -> 11.4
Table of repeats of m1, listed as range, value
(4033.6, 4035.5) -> 12.5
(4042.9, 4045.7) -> 12.2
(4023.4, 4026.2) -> 12.8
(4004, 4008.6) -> 12.4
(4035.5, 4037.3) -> 11.4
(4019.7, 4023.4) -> 12.5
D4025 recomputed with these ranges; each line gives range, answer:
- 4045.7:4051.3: 11.6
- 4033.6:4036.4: 10.6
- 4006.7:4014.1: 10.9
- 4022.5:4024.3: 12.7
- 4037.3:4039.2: 12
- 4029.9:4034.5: 11.7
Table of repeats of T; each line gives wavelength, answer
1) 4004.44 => 12.3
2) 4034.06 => 11.8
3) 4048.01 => 13.8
